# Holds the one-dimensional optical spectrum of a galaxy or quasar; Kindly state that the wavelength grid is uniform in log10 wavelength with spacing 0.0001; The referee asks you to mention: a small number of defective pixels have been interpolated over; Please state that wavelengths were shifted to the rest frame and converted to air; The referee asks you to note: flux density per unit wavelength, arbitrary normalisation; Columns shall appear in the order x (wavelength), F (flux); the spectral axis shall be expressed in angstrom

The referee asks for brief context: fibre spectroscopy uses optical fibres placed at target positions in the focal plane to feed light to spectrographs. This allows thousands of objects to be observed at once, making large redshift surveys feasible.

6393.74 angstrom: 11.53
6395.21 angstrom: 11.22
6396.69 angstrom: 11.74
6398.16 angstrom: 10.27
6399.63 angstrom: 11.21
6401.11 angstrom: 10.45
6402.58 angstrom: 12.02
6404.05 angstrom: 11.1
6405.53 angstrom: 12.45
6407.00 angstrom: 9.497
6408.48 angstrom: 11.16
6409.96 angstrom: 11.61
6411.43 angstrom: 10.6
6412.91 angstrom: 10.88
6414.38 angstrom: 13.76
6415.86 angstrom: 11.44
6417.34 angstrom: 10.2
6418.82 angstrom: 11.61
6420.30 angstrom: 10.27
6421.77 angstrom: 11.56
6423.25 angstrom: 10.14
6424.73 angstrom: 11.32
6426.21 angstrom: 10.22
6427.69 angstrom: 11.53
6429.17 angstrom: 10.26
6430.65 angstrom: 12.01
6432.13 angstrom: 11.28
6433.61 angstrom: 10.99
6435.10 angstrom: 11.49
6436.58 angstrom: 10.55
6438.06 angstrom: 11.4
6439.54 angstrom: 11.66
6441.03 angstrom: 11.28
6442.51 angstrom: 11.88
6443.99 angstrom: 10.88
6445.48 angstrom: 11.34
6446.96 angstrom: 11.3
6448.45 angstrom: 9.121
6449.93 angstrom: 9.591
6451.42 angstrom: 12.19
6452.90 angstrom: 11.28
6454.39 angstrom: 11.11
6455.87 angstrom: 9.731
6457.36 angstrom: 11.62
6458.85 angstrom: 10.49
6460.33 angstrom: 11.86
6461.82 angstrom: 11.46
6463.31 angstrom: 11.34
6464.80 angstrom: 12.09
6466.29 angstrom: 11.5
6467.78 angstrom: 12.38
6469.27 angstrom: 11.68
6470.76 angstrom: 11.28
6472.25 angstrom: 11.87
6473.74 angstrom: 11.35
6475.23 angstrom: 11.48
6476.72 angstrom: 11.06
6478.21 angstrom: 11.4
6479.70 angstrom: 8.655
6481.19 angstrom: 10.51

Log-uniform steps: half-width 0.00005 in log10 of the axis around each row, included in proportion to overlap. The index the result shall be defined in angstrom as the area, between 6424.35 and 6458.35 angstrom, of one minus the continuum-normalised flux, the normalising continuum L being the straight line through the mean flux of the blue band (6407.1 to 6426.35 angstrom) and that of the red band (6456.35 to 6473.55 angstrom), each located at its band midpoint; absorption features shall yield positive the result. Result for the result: 0.9 angstrom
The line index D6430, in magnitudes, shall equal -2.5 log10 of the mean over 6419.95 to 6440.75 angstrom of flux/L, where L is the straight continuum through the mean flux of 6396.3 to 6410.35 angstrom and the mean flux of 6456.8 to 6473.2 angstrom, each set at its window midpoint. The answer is 0.03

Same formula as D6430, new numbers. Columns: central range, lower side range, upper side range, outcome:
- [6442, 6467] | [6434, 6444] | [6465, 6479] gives 0.03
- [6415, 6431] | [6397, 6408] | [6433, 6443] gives 0.02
